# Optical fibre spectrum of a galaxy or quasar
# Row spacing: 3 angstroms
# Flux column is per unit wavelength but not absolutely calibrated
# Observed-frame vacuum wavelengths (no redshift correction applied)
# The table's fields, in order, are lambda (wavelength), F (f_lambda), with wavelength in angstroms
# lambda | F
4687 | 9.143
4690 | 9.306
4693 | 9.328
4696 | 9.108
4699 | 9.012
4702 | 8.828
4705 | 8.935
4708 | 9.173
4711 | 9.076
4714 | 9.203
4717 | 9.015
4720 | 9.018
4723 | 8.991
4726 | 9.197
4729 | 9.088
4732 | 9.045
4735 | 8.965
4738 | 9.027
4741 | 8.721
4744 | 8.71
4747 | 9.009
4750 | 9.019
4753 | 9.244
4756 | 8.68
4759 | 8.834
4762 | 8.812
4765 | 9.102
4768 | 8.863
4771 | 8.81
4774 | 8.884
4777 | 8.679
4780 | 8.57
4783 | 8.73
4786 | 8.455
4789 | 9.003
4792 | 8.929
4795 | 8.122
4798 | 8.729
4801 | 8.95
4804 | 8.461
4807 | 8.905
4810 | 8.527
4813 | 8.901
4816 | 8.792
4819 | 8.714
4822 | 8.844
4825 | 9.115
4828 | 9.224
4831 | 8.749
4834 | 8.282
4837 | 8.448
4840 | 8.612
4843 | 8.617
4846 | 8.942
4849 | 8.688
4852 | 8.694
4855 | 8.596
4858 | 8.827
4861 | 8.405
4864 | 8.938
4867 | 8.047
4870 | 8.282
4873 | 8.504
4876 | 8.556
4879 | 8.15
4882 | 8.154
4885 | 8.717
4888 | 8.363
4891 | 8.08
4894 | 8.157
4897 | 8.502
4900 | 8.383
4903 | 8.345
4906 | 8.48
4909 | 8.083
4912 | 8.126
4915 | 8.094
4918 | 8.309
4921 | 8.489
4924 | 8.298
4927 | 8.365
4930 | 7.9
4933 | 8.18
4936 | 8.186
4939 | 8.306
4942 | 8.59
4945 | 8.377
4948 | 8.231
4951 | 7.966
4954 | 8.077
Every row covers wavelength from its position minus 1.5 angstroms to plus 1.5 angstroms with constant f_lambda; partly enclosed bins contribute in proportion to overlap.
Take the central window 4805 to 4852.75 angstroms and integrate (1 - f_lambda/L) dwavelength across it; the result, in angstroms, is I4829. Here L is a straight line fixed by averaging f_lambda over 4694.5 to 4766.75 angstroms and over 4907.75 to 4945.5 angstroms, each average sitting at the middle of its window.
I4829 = -0.7 angstroms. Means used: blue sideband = 8.99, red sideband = 8.25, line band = 8.75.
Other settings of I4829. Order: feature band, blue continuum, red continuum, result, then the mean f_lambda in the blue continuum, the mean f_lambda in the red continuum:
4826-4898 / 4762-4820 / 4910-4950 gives -0.2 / 8.75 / 8.26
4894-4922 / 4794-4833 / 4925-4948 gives 0.3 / 8.77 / 8.27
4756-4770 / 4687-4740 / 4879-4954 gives 0.0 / 9.08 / 8.27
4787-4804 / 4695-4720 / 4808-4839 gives 0.2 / 9.04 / 8.76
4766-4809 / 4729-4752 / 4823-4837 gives 0.7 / 8.95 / 8.8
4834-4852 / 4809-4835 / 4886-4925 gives 0.1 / 8.81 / 8.29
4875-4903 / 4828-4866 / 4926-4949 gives 0.5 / 8.66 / 8.27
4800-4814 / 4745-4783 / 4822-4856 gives 0.1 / 8.87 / 8.73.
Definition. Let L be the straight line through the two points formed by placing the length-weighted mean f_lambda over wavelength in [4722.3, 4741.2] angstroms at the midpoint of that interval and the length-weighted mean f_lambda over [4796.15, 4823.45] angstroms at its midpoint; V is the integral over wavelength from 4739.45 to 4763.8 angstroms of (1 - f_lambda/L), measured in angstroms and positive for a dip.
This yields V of 0.20 angstroms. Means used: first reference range 9.02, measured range 8.88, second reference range 8.75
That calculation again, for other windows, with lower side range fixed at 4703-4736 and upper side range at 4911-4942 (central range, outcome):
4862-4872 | 0.1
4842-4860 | -0.4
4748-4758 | -0.1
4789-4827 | -0.2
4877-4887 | 0.1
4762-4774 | 0.0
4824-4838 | -0.2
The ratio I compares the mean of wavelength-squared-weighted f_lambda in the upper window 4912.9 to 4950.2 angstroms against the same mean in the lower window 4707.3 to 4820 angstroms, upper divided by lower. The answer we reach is 1.00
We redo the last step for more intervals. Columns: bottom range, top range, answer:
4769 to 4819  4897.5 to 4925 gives 1.00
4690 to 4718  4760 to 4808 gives 1.00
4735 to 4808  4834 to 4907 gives 1.00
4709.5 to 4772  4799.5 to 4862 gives 1.01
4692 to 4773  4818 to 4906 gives 1.00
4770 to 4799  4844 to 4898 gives 1.01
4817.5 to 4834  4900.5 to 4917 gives 0.96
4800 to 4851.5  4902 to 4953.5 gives 0.98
